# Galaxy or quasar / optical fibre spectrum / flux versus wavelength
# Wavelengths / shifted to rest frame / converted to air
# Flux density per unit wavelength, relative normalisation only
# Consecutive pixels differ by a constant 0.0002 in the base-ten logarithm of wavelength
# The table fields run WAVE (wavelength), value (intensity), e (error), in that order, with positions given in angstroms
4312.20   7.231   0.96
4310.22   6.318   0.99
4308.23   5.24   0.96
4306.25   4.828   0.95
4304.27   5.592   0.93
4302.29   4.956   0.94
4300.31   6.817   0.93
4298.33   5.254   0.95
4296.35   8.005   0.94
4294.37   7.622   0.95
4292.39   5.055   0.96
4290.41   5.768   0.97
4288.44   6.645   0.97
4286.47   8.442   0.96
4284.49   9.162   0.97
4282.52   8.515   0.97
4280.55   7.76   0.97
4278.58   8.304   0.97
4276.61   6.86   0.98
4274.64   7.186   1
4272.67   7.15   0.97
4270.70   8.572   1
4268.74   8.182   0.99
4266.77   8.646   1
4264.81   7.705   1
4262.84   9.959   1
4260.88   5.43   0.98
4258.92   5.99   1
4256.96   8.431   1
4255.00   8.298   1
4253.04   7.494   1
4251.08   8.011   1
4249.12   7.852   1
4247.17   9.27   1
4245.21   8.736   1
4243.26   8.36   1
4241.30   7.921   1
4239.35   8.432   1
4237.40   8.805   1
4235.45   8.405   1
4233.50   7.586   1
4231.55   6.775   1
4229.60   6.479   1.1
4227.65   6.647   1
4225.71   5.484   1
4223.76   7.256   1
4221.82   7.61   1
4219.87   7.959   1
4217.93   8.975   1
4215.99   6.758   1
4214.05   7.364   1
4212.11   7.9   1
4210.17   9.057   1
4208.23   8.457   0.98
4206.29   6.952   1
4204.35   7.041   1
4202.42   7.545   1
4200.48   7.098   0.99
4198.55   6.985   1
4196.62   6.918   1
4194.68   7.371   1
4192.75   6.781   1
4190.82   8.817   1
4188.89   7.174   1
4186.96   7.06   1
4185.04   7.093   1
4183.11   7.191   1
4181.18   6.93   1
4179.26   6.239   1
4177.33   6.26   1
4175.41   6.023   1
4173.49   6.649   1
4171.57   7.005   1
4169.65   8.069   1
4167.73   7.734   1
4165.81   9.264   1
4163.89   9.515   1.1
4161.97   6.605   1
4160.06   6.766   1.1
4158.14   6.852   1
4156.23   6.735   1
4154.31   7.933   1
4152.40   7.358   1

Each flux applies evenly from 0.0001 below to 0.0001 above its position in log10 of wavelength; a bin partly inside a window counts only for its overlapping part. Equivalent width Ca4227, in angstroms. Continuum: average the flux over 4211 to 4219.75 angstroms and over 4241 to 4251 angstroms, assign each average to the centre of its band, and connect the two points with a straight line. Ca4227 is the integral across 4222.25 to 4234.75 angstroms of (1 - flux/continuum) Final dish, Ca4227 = 2.0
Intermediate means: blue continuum 7.8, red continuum 8.42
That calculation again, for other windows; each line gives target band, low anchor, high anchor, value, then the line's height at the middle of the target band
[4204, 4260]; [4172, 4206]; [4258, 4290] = -2.7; 7.38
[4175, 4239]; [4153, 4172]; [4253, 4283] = 3.2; 7.71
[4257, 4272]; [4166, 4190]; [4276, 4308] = -2.1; 6.87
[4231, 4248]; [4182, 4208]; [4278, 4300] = -2.4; 7.27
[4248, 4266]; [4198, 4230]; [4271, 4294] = -0.8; 7.4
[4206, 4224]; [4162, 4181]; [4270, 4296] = -1.2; 7.4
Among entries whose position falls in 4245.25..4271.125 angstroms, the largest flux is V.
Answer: 9.959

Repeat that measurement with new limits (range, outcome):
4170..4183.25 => 7.191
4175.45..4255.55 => 9.27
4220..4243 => 8.805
